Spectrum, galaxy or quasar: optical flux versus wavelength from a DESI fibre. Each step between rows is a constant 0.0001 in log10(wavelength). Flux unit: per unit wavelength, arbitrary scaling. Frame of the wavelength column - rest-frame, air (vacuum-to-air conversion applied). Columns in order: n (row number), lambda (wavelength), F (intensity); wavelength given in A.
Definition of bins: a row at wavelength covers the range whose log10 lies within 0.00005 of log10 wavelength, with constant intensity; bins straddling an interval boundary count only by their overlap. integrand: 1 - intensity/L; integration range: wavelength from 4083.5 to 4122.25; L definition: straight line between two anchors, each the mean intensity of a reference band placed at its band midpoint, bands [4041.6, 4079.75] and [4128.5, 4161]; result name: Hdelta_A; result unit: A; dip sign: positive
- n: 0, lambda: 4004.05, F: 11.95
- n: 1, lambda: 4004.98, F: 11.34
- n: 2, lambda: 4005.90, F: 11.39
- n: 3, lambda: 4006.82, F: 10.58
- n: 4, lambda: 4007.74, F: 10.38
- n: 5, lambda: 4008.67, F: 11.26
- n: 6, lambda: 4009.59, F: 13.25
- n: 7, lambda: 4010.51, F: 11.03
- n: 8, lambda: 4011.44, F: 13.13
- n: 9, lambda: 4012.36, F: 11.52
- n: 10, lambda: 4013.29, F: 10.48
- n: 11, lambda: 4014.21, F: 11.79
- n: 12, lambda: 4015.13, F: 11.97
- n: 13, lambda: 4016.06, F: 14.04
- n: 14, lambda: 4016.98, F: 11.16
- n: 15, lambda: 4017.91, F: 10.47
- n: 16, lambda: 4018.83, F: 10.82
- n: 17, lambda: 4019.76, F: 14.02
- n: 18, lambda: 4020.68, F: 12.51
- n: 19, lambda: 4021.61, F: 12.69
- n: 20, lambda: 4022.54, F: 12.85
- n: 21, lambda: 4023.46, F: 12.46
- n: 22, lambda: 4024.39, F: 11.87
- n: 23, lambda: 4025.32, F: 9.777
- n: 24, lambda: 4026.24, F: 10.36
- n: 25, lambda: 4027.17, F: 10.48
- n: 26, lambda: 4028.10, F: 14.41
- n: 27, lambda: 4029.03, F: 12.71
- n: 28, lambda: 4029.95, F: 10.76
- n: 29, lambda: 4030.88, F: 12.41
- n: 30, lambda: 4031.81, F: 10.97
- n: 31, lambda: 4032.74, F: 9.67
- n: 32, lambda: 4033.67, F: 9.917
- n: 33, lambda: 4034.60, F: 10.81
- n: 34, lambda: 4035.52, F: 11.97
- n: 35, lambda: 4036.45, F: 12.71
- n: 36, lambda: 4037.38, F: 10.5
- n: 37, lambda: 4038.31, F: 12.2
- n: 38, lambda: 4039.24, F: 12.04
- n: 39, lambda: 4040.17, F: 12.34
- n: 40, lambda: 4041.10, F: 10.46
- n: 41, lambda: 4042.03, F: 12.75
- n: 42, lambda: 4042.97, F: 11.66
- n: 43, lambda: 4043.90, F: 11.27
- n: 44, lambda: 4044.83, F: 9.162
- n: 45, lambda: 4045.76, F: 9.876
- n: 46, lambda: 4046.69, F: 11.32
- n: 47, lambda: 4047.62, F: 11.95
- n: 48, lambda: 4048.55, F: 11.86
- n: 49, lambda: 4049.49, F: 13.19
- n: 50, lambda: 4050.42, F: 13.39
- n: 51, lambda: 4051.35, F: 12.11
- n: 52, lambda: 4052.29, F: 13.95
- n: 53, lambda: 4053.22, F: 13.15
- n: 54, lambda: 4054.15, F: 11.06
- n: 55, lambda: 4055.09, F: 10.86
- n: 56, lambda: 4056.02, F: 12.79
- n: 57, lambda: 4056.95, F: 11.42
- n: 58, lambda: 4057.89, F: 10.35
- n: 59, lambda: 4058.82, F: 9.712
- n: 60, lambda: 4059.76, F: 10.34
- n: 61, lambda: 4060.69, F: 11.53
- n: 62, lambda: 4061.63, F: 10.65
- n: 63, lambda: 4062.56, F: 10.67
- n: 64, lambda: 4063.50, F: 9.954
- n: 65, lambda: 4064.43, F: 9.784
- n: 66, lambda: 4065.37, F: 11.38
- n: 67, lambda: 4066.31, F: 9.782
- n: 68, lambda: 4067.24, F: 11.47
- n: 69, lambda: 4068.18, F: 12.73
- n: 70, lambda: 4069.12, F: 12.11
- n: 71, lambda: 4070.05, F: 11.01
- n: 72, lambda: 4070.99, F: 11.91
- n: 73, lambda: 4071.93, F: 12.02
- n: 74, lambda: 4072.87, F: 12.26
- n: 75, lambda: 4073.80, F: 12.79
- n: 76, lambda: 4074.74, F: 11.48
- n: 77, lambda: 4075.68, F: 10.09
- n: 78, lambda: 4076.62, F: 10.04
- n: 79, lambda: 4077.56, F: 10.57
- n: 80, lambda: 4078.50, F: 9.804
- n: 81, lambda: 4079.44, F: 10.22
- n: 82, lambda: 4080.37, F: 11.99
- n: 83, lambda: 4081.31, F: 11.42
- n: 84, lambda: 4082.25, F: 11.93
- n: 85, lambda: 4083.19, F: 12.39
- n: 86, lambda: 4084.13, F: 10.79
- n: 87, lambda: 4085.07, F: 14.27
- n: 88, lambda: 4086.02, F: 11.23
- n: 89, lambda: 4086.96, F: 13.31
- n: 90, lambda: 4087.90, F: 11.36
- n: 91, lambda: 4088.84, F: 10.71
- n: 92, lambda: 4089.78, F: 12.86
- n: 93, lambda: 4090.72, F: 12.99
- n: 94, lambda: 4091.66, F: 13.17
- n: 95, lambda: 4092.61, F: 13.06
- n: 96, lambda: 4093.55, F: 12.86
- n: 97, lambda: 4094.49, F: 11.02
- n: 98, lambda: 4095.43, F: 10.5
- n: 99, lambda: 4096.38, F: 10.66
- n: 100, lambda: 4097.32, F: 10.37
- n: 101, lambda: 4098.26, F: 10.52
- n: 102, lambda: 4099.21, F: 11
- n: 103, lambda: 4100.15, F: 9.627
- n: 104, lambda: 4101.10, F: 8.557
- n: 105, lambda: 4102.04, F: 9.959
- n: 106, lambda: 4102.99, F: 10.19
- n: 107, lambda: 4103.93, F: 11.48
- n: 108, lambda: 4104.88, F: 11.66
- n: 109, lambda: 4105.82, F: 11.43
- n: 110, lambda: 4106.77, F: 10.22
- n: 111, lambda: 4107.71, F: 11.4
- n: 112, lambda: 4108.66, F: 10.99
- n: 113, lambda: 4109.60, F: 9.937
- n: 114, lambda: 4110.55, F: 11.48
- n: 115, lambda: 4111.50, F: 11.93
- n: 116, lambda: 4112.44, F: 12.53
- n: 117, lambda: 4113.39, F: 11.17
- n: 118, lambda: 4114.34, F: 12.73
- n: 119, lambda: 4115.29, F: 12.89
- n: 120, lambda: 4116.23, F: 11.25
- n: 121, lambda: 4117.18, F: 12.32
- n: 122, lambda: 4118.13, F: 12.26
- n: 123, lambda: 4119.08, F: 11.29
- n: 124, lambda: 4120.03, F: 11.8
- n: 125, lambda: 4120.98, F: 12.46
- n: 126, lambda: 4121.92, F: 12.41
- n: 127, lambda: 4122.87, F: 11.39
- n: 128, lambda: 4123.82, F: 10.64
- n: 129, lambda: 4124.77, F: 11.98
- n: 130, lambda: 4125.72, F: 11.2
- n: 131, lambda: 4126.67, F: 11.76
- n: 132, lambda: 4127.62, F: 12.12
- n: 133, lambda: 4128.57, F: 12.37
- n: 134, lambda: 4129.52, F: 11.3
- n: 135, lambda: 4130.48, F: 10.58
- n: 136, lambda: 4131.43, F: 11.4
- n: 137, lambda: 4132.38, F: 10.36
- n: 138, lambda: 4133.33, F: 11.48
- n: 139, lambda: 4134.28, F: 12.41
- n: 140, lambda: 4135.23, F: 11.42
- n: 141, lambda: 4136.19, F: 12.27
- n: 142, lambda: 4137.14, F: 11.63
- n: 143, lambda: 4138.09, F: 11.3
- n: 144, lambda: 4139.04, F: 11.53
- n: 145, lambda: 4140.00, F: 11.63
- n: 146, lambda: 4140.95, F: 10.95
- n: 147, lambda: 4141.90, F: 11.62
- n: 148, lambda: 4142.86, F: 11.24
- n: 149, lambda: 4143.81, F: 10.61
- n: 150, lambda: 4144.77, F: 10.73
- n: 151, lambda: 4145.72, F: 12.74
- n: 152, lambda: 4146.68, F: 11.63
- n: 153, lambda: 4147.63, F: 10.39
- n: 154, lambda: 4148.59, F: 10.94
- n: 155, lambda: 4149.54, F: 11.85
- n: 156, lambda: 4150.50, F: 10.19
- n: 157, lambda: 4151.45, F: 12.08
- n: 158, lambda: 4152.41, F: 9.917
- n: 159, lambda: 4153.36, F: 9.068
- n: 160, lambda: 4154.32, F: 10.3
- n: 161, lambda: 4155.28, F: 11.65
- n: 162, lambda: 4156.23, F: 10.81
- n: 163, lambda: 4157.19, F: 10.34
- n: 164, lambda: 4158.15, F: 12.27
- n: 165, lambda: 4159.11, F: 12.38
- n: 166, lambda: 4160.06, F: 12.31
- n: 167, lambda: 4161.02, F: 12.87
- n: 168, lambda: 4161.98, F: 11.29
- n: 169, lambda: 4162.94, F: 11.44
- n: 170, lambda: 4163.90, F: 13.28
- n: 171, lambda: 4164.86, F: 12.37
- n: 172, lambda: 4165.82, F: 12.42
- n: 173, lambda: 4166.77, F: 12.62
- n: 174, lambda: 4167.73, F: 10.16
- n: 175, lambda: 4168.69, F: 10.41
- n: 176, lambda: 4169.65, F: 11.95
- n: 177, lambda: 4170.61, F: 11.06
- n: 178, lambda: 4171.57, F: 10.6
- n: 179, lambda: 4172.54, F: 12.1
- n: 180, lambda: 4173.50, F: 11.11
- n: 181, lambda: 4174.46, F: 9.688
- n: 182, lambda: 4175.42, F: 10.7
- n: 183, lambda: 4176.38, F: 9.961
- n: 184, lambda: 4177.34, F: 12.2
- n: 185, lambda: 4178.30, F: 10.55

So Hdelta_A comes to -0.7 A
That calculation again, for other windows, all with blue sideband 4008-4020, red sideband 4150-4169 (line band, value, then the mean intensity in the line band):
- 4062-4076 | 0.5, 11.3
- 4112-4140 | -0.5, 11.7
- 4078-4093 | -0.4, 12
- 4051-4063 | 0.3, 11.4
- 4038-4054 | -0.2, 11.9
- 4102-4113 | 0.4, 11.1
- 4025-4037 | 0.5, 11.3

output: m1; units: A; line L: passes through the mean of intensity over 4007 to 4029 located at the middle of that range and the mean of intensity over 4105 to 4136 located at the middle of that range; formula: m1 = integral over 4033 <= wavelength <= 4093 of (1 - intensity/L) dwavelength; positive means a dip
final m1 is 1.0 A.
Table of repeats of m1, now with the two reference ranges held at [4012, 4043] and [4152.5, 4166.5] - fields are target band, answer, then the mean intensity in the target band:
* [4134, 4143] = 0.0 A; 11.6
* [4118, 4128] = -0.1 A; 11.7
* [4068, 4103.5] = 0.8 A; 11.4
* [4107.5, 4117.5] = 0.0 A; 11.7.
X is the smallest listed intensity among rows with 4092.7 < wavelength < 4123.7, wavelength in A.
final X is 8.557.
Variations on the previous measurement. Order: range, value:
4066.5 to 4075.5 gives 11.01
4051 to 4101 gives 9.627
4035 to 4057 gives 9.162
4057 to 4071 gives 9.712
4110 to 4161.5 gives 9.068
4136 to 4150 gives 10.39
